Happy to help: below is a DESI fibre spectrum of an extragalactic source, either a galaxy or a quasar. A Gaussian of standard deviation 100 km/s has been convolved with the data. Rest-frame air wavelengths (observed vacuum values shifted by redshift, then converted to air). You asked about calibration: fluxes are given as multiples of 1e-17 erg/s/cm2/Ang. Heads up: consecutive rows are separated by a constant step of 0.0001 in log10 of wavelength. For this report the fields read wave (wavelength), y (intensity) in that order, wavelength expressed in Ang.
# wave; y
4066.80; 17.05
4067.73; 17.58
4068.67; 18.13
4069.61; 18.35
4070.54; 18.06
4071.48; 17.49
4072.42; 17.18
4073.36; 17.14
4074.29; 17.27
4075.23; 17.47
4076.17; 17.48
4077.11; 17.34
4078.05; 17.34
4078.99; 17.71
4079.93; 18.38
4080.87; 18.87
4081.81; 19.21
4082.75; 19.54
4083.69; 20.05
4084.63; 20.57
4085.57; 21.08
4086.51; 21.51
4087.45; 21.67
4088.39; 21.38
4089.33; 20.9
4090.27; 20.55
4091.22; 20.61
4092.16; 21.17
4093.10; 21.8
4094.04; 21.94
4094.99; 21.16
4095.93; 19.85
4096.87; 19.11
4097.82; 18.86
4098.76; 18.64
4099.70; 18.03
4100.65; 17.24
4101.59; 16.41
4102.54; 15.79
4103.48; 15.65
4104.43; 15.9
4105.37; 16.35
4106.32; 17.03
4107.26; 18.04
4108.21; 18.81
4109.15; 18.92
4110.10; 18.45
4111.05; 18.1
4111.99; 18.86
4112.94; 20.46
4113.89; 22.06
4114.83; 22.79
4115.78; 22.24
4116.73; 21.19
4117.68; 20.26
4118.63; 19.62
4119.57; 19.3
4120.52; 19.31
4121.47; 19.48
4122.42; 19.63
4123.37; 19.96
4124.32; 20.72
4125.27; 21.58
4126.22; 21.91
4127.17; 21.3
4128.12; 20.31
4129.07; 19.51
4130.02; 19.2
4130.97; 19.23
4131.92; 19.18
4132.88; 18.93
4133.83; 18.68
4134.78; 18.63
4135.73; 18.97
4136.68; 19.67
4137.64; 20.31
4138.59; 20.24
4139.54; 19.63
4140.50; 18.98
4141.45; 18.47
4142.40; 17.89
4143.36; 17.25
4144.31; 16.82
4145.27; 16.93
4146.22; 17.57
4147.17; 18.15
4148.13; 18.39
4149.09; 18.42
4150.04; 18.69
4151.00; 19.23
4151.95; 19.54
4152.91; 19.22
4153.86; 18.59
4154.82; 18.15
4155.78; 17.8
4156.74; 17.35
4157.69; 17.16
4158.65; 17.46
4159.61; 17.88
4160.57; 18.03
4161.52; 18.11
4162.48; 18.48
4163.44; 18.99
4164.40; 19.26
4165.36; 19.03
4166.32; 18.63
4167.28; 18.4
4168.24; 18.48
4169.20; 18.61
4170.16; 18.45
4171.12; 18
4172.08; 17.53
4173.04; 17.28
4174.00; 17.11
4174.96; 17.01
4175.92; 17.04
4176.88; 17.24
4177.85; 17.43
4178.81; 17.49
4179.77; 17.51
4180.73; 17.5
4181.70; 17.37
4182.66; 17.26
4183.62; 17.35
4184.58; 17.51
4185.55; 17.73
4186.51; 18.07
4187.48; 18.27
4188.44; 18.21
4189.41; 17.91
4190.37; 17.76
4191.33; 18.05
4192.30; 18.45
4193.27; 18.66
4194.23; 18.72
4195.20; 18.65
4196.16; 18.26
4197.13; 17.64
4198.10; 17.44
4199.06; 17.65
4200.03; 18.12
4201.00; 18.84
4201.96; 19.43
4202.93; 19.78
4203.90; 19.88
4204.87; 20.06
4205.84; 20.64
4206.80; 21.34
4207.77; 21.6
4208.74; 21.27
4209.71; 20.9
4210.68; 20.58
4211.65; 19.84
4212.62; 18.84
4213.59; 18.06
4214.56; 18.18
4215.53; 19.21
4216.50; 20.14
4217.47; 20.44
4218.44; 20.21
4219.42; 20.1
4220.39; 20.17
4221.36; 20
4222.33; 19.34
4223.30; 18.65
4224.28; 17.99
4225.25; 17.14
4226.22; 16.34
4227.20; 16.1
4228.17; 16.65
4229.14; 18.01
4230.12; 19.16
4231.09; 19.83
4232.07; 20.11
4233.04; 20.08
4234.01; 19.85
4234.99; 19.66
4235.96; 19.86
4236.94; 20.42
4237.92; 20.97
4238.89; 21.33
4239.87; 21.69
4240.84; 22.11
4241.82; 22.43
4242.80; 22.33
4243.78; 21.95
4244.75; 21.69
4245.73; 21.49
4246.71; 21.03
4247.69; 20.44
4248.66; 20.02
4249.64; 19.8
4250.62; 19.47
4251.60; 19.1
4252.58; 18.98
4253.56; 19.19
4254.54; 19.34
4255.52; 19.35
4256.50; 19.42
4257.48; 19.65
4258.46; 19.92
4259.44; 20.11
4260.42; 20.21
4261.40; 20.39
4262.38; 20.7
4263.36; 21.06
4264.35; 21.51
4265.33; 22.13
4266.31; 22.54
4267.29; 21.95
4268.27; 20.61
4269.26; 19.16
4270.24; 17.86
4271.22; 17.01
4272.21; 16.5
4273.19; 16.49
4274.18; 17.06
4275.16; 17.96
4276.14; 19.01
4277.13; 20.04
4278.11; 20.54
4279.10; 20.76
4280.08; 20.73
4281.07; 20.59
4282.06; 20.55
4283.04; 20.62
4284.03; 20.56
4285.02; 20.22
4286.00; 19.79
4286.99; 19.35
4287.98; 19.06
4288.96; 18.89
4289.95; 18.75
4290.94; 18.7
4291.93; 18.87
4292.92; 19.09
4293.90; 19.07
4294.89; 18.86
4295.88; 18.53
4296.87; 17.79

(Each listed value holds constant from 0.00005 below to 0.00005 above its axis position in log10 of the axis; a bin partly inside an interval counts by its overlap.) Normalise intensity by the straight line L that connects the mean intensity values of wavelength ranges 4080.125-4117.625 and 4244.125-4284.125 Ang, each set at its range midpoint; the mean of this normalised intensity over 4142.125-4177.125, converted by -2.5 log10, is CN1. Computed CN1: 0.091 mag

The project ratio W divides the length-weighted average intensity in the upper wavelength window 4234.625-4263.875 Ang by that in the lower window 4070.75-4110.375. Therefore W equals 1.09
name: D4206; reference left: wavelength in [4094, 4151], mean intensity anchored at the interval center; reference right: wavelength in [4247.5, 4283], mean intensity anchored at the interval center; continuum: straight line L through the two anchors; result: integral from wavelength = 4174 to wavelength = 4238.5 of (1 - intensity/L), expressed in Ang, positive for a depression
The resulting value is 2.2 Ang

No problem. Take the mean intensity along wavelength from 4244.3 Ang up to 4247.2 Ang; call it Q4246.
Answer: 21.4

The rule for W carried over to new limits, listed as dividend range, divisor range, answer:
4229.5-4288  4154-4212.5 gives 1.09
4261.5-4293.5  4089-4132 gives 1.01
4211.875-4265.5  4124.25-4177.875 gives 1.07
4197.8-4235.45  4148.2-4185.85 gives 1.07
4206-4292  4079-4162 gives 1.03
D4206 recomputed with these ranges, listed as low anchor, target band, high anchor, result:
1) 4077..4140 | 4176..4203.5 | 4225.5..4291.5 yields 2.35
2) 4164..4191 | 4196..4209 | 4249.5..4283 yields -0.75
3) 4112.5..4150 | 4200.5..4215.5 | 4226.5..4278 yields -0.13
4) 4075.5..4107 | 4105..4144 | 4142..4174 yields -1.97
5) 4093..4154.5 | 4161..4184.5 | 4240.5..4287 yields 1.88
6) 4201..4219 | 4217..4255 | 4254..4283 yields 0.12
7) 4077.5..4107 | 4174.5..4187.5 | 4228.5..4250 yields 1.68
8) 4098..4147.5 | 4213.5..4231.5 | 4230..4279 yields 0.99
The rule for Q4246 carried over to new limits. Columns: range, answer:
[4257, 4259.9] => 19.9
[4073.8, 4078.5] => 17.4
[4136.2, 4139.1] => 20.1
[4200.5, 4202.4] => 19.2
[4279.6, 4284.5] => 20.6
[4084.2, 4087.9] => 21.2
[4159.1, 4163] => 18.1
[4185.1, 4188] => 18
